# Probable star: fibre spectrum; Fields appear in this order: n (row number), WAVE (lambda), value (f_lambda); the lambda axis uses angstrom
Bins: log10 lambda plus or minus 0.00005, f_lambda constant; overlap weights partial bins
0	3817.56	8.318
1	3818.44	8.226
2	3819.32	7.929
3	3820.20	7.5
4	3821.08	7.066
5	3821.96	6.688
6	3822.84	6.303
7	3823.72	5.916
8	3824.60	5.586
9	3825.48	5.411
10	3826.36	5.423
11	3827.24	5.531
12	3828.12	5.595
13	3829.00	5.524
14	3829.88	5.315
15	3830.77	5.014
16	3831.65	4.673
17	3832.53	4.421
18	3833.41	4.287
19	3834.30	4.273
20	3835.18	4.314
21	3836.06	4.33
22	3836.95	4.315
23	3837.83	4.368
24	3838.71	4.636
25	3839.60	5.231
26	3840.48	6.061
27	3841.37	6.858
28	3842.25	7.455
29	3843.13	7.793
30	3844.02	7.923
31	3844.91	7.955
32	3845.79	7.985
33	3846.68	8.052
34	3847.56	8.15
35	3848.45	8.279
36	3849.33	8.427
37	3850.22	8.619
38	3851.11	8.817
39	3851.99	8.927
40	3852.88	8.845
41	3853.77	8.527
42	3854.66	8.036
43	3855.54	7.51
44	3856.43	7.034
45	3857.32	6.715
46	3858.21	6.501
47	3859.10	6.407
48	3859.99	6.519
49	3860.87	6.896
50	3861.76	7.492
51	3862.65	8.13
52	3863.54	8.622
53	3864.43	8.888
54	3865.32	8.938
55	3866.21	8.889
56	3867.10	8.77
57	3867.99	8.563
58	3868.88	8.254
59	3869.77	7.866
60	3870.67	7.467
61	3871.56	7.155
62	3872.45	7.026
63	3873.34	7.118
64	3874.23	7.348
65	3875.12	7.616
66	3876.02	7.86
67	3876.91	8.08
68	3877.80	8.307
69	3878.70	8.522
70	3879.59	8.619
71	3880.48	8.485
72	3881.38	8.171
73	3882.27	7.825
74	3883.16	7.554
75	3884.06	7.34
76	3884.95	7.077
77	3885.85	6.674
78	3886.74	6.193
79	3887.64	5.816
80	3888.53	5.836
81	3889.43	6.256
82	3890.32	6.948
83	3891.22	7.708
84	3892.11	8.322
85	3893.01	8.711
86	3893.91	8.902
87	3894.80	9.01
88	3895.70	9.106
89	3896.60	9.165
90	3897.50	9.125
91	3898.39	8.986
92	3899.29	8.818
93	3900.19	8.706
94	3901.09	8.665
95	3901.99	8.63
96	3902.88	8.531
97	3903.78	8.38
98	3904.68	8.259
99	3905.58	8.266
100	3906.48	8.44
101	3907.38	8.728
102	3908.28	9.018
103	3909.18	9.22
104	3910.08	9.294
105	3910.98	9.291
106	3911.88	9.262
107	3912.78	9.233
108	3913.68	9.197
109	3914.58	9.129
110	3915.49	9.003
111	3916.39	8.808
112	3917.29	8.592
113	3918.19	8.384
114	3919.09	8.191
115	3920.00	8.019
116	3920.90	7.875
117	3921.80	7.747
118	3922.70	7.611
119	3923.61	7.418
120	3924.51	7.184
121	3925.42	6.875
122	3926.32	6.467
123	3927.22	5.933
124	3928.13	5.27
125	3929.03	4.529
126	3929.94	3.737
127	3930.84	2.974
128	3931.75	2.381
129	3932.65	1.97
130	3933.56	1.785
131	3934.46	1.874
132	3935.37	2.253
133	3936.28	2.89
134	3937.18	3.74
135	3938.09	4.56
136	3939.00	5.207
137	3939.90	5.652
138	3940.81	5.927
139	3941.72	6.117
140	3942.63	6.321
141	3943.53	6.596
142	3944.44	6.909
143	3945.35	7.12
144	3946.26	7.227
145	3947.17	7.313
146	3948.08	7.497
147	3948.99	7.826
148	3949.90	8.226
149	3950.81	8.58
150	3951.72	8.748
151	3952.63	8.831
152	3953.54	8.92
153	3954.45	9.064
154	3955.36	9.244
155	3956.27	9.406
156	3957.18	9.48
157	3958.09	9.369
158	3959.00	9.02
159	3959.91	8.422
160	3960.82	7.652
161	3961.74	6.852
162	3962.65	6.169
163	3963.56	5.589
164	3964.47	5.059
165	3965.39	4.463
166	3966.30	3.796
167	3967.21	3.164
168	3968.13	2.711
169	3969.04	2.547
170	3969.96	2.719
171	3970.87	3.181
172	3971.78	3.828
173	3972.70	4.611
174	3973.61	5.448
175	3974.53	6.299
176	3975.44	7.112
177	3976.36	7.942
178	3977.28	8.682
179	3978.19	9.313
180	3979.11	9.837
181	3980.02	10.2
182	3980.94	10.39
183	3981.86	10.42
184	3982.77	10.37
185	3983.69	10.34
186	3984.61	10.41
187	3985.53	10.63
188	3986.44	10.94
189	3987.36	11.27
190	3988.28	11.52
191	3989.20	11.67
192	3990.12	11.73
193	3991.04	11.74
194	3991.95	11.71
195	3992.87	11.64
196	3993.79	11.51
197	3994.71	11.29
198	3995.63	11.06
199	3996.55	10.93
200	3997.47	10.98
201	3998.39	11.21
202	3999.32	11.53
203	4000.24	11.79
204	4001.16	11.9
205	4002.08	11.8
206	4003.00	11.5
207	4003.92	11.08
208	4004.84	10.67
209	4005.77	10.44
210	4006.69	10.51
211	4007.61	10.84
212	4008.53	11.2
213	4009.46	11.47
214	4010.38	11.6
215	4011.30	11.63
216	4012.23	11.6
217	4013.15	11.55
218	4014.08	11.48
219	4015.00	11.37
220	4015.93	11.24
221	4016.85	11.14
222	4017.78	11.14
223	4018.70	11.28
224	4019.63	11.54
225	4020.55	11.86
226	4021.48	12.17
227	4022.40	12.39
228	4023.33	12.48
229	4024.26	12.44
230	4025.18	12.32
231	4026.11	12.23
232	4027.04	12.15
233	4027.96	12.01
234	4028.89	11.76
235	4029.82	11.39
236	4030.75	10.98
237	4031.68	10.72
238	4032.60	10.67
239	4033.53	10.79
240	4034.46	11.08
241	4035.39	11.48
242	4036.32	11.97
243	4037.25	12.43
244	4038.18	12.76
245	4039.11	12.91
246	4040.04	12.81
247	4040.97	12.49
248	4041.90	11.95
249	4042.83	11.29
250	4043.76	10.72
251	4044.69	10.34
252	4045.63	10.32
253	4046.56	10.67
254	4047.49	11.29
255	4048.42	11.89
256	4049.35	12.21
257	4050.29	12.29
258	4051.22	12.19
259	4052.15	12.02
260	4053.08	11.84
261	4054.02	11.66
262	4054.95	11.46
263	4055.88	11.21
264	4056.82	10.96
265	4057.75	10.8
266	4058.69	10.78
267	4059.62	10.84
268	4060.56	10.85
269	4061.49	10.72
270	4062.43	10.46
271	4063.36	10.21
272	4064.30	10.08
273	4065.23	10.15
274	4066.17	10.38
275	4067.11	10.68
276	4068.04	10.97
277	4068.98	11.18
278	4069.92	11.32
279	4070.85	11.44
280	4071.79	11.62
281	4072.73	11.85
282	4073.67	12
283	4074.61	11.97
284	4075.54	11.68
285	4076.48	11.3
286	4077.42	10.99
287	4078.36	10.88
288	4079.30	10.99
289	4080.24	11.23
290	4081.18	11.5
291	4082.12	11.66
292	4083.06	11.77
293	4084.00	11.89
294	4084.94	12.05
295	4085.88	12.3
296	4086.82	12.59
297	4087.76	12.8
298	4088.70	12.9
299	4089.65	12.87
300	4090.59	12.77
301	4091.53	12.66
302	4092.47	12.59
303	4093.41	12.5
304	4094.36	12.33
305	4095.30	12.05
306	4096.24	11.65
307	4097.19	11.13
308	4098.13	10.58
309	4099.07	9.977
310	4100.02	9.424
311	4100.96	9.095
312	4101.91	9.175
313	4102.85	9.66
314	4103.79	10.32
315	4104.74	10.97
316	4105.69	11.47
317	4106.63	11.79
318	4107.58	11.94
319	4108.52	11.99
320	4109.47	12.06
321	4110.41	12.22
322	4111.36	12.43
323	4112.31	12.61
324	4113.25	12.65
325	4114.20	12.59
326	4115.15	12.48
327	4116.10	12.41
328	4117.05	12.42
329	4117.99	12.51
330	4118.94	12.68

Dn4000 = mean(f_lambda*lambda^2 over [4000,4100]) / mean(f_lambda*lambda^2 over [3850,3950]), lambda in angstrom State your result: 1.69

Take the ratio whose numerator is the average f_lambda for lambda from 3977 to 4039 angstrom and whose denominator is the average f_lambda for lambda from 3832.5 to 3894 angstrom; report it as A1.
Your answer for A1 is 1.54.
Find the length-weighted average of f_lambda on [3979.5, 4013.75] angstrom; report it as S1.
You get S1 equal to 11.2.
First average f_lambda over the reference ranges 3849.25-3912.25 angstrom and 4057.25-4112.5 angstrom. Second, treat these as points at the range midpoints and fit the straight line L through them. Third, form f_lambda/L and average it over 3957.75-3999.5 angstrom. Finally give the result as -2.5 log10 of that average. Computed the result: 0.16 mag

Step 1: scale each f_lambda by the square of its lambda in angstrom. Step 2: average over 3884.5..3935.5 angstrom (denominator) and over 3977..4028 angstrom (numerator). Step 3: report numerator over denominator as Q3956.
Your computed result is 1.6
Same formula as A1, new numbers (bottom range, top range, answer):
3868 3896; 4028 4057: 1.51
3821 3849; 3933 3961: 1.14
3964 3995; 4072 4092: 1.46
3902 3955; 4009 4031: 1.69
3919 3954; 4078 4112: 1.93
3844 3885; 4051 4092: 1.45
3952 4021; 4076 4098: 1.27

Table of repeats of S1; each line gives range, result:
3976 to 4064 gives 11.3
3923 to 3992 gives 6.94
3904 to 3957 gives 6.98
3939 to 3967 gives 7.31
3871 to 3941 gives 7.22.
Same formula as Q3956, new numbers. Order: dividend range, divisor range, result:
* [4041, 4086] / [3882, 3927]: 1.50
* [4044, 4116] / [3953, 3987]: 1.63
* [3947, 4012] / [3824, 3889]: 1.36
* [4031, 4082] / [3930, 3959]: 1.91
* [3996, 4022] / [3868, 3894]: 1.60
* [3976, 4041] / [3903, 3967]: 1.68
